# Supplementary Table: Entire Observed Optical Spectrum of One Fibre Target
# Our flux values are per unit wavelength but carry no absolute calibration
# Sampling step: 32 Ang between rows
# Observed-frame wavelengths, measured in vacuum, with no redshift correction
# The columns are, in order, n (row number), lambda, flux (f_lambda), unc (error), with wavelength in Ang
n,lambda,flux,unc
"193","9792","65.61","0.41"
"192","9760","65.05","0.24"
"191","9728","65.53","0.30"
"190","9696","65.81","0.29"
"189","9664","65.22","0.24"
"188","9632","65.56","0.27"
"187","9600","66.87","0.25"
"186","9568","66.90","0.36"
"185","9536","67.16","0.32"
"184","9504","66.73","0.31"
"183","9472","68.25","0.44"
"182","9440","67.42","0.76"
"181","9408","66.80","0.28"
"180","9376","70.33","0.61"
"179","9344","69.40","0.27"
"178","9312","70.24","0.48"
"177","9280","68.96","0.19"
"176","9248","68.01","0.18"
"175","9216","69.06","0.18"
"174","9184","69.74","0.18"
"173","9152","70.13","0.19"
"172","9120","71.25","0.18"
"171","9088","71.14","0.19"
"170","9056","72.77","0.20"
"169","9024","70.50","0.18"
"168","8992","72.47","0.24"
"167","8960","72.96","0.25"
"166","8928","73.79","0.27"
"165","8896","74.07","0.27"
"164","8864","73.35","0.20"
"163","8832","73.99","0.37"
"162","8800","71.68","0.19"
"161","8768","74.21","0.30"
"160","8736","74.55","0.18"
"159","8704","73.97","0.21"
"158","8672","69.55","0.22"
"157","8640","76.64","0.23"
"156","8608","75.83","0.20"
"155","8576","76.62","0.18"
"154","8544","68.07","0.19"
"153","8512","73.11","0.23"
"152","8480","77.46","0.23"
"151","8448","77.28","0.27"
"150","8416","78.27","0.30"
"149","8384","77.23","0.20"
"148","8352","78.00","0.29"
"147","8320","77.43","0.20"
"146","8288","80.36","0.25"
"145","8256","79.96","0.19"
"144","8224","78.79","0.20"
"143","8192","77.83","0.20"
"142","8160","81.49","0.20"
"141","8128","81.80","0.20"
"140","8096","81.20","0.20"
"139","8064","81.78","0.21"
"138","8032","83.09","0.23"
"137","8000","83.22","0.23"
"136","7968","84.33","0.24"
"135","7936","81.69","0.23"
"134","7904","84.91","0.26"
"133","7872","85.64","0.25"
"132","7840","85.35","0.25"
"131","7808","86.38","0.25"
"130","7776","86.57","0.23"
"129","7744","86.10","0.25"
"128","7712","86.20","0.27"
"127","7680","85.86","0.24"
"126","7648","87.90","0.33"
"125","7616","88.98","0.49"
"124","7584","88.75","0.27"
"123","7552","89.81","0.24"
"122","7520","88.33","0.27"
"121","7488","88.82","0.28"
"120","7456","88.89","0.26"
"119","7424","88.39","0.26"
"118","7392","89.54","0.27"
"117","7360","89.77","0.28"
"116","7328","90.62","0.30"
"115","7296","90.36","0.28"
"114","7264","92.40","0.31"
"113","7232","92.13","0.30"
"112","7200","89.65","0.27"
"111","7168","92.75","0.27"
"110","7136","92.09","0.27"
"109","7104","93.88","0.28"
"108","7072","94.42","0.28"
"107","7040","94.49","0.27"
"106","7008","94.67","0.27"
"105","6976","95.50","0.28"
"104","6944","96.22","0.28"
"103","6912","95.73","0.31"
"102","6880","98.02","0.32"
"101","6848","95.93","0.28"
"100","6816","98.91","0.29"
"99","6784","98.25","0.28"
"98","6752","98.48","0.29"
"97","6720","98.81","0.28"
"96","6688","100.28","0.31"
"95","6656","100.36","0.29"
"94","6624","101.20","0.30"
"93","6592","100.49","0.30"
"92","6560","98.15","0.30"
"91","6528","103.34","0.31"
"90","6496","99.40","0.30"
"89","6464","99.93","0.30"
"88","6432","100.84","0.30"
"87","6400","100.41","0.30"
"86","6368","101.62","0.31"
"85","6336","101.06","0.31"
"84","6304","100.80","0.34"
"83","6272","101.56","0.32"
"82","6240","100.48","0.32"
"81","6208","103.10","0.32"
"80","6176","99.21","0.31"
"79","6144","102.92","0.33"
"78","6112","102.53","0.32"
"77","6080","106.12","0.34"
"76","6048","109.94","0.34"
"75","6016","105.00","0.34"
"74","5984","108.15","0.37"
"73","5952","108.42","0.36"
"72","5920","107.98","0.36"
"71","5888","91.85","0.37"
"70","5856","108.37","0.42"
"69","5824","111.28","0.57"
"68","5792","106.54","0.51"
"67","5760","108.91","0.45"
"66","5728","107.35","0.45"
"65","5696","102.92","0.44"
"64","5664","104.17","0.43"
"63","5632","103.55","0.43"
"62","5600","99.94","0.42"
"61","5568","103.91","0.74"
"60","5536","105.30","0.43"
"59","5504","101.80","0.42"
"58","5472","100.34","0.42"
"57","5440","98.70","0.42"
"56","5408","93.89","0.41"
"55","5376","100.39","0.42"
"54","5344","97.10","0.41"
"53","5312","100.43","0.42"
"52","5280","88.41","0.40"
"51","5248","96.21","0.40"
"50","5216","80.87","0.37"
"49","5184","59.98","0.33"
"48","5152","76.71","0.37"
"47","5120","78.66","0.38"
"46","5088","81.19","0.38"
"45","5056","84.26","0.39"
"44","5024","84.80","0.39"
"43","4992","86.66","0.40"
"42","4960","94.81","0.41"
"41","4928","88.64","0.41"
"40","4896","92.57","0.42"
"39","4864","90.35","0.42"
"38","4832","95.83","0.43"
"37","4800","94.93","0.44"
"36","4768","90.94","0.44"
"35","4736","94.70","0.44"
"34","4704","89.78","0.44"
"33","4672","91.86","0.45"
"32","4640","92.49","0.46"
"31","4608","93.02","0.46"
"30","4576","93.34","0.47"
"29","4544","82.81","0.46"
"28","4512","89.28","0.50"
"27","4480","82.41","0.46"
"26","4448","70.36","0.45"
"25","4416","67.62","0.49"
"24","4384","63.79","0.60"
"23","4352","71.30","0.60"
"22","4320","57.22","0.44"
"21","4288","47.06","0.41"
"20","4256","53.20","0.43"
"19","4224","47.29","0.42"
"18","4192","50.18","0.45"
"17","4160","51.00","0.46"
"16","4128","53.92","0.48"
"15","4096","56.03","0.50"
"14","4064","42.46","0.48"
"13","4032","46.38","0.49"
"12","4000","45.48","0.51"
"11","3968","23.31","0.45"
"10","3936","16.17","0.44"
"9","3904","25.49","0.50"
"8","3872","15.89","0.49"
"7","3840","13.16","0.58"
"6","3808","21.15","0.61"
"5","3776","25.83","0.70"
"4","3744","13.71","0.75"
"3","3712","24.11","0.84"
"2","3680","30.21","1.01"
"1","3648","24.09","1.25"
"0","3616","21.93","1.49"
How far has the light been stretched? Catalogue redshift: 0.00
